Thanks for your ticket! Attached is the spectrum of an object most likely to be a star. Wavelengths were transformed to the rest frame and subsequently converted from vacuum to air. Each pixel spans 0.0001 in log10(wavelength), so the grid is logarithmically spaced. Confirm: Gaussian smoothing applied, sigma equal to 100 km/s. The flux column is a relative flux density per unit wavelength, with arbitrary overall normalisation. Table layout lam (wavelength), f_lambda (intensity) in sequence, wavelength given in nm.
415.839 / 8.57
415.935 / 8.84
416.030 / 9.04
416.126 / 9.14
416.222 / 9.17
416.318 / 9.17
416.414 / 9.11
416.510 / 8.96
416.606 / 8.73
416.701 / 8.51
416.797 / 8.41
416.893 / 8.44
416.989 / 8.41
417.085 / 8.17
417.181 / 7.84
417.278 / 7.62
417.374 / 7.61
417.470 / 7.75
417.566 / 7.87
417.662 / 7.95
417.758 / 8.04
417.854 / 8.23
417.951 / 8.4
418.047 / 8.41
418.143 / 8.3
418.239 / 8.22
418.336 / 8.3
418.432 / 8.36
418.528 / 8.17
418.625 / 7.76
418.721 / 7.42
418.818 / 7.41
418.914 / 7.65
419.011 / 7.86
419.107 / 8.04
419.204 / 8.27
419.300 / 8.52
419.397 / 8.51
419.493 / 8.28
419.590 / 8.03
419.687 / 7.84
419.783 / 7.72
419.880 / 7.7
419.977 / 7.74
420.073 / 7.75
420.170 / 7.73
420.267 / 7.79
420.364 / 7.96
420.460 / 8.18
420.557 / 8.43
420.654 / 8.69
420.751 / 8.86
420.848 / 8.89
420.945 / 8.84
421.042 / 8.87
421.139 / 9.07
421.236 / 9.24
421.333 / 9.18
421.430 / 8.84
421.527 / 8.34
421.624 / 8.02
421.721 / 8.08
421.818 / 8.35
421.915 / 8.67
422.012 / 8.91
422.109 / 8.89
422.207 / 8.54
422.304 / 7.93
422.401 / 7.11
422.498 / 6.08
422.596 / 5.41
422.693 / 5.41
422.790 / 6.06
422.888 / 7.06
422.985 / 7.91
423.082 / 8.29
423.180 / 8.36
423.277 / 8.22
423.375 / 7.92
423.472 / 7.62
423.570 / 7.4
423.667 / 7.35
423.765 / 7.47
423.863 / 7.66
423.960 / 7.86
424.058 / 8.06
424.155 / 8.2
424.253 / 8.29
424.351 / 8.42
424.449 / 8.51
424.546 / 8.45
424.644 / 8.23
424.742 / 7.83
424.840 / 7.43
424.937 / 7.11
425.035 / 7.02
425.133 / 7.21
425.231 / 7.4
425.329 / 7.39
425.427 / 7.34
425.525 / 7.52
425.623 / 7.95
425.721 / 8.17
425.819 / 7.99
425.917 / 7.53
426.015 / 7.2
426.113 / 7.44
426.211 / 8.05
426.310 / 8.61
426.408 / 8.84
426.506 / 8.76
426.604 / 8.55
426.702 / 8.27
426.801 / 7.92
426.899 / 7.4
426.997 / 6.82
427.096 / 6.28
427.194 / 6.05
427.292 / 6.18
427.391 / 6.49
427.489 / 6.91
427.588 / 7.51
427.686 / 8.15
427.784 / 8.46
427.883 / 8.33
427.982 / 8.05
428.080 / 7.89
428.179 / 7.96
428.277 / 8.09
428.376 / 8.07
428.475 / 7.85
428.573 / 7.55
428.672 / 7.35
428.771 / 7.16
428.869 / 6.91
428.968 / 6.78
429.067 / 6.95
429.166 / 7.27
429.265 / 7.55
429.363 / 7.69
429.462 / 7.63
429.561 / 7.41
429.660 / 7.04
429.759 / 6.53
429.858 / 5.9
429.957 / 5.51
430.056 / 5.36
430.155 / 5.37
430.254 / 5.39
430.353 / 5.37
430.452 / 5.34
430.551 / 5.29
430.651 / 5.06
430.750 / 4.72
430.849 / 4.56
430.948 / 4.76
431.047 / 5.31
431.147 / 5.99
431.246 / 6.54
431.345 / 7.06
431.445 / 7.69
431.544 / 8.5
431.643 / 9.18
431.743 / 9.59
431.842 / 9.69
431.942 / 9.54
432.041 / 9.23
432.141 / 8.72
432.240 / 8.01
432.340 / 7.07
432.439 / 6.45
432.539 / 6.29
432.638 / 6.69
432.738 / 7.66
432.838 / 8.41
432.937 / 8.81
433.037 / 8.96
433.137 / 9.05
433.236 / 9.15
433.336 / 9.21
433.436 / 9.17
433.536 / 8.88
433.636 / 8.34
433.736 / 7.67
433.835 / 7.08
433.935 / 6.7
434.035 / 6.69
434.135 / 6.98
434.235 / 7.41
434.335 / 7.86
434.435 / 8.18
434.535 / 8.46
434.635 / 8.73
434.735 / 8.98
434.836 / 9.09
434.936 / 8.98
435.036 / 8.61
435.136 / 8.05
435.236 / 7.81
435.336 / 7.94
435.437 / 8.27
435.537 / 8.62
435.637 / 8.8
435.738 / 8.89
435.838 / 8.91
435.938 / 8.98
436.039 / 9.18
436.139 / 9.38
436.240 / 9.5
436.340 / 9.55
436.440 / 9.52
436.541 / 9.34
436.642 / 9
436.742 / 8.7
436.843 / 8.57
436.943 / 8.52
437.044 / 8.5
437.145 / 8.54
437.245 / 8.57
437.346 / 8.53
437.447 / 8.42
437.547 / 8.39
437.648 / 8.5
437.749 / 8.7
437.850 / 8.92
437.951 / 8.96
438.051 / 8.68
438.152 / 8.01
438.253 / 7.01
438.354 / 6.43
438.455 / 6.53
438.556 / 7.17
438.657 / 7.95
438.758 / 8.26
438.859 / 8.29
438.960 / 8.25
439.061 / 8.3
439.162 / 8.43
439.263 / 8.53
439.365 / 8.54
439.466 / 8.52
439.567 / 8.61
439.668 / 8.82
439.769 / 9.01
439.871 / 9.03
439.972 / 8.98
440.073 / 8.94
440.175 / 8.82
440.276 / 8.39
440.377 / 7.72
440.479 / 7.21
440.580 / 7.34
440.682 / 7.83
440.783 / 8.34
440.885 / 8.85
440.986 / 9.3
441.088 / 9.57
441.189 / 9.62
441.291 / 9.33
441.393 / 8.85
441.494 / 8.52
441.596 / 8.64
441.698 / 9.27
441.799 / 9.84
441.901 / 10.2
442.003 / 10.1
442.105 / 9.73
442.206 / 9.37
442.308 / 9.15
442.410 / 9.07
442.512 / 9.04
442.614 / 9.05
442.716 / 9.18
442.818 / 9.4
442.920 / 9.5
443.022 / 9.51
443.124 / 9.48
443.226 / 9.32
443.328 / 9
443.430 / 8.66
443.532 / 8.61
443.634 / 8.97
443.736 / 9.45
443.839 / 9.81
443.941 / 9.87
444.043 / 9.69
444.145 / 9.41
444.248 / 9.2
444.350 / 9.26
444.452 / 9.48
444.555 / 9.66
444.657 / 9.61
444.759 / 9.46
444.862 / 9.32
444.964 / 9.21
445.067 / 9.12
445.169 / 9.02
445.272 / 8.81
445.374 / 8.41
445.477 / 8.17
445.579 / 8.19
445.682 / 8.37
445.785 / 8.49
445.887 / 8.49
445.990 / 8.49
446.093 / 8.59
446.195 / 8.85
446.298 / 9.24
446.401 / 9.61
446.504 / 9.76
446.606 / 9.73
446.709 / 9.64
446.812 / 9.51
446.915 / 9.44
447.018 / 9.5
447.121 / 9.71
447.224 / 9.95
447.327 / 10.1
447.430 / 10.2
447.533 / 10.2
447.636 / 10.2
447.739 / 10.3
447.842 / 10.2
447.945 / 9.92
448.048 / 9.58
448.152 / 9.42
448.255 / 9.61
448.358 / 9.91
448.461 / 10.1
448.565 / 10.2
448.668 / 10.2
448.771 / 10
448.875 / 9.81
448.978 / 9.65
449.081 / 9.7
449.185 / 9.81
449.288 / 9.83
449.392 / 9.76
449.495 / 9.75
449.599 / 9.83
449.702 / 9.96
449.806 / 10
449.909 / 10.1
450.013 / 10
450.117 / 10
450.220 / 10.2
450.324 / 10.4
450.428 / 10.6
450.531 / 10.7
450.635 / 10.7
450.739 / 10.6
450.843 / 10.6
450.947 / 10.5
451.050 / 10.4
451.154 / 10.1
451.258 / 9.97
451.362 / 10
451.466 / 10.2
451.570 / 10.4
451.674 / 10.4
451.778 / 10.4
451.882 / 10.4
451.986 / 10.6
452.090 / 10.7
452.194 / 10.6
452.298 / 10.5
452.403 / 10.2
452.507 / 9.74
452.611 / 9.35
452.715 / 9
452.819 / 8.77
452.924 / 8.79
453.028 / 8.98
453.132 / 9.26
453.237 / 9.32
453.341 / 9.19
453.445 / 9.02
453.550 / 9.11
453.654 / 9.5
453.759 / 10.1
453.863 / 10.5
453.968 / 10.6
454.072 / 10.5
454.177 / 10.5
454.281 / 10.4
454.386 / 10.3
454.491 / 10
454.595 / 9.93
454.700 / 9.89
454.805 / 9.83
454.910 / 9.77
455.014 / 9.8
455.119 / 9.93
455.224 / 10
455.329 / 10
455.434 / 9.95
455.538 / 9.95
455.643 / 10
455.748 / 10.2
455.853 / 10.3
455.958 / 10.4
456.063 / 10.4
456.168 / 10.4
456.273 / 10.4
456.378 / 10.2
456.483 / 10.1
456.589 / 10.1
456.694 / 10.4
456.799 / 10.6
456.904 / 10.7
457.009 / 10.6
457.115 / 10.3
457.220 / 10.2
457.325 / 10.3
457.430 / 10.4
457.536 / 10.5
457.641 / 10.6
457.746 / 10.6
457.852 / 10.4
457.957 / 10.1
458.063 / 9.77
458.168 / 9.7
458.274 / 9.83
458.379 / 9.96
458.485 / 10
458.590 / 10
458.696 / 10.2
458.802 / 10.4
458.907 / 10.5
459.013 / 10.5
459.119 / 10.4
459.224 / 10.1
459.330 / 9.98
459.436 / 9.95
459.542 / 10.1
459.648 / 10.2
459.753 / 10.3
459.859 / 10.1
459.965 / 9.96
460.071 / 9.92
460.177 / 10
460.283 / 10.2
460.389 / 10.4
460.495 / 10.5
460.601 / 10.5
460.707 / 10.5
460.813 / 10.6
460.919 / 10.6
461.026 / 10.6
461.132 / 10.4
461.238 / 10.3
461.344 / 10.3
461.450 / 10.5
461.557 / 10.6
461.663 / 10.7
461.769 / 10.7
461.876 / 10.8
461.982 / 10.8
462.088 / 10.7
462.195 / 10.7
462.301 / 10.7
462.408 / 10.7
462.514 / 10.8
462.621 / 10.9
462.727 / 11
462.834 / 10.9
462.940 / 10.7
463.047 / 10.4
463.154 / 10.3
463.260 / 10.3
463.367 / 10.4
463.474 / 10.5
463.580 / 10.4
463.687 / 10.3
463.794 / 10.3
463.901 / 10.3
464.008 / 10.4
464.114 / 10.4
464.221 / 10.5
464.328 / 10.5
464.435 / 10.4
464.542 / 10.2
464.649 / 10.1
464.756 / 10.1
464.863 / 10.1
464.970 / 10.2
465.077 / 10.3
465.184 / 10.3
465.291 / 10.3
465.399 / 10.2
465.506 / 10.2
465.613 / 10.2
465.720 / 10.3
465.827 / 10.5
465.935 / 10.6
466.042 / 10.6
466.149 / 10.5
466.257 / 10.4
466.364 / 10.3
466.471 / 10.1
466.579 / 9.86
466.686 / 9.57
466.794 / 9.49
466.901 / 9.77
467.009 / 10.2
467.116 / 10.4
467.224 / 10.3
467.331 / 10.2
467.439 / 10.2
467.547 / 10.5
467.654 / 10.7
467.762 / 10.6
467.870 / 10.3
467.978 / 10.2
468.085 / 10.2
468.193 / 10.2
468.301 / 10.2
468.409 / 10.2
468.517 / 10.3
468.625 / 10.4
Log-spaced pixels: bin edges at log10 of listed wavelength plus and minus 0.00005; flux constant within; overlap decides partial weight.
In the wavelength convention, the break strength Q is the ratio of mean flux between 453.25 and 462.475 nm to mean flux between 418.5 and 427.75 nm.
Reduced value 1.30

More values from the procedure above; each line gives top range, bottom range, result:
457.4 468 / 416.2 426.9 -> 1.29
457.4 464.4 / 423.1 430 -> 1.37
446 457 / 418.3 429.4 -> 1.27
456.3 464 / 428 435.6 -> 1.39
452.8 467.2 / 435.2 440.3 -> 1.20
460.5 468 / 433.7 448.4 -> 1.17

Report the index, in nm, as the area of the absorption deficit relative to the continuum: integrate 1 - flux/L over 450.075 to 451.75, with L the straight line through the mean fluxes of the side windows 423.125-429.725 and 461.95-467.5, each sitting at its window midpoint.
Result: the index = -0.17 nm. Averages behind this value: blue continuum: 7.66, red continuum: 10.4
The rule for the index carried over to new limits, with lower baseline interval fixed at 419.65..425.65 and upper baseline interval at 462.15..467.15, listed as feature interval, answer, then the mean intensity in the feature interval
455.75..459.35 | -0.12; 10.3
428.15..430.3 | 0.34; 6.96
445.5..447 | 0.04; 9.03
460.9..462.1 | -0.05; 10.6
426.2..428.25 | 0.12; 7.69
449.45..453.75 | -0.17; 9.97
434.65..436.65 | -0.05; 8.86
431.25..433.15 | 0.06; 8.18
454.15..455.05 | -0.02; 10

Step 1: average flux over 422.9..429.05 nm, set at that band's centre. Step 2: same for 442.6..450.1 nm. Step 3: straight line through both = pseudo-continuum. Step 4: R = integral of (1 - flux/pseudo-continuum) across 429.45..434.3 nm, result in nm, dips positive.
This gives 0.603 nm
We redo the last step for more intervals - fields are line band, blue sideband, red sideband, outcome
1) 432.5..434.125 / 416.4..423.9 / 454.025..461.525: 0.143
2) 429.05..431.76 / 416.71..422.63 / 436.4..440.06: 0.619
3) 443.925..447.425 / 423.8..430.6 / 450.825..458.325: -0.010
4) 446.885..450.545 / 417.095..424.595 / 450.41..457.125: -0.074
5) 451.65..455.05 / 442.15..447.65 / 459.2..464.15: -0.005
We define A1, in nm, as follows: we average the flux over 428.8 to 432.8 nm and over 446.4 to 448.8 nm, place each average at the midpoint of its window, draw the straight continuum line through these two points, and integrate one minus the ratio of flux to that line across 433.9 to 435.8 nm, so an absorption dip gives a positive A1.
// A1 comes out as -0.15 nm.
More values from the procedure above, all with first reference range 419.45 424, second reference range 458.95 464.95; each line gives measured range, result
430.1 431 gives 0.36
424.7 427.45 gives 0.24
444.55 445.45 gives 0.02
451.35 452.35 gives -0.06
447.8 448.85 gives -0.04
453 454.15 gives 0.03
